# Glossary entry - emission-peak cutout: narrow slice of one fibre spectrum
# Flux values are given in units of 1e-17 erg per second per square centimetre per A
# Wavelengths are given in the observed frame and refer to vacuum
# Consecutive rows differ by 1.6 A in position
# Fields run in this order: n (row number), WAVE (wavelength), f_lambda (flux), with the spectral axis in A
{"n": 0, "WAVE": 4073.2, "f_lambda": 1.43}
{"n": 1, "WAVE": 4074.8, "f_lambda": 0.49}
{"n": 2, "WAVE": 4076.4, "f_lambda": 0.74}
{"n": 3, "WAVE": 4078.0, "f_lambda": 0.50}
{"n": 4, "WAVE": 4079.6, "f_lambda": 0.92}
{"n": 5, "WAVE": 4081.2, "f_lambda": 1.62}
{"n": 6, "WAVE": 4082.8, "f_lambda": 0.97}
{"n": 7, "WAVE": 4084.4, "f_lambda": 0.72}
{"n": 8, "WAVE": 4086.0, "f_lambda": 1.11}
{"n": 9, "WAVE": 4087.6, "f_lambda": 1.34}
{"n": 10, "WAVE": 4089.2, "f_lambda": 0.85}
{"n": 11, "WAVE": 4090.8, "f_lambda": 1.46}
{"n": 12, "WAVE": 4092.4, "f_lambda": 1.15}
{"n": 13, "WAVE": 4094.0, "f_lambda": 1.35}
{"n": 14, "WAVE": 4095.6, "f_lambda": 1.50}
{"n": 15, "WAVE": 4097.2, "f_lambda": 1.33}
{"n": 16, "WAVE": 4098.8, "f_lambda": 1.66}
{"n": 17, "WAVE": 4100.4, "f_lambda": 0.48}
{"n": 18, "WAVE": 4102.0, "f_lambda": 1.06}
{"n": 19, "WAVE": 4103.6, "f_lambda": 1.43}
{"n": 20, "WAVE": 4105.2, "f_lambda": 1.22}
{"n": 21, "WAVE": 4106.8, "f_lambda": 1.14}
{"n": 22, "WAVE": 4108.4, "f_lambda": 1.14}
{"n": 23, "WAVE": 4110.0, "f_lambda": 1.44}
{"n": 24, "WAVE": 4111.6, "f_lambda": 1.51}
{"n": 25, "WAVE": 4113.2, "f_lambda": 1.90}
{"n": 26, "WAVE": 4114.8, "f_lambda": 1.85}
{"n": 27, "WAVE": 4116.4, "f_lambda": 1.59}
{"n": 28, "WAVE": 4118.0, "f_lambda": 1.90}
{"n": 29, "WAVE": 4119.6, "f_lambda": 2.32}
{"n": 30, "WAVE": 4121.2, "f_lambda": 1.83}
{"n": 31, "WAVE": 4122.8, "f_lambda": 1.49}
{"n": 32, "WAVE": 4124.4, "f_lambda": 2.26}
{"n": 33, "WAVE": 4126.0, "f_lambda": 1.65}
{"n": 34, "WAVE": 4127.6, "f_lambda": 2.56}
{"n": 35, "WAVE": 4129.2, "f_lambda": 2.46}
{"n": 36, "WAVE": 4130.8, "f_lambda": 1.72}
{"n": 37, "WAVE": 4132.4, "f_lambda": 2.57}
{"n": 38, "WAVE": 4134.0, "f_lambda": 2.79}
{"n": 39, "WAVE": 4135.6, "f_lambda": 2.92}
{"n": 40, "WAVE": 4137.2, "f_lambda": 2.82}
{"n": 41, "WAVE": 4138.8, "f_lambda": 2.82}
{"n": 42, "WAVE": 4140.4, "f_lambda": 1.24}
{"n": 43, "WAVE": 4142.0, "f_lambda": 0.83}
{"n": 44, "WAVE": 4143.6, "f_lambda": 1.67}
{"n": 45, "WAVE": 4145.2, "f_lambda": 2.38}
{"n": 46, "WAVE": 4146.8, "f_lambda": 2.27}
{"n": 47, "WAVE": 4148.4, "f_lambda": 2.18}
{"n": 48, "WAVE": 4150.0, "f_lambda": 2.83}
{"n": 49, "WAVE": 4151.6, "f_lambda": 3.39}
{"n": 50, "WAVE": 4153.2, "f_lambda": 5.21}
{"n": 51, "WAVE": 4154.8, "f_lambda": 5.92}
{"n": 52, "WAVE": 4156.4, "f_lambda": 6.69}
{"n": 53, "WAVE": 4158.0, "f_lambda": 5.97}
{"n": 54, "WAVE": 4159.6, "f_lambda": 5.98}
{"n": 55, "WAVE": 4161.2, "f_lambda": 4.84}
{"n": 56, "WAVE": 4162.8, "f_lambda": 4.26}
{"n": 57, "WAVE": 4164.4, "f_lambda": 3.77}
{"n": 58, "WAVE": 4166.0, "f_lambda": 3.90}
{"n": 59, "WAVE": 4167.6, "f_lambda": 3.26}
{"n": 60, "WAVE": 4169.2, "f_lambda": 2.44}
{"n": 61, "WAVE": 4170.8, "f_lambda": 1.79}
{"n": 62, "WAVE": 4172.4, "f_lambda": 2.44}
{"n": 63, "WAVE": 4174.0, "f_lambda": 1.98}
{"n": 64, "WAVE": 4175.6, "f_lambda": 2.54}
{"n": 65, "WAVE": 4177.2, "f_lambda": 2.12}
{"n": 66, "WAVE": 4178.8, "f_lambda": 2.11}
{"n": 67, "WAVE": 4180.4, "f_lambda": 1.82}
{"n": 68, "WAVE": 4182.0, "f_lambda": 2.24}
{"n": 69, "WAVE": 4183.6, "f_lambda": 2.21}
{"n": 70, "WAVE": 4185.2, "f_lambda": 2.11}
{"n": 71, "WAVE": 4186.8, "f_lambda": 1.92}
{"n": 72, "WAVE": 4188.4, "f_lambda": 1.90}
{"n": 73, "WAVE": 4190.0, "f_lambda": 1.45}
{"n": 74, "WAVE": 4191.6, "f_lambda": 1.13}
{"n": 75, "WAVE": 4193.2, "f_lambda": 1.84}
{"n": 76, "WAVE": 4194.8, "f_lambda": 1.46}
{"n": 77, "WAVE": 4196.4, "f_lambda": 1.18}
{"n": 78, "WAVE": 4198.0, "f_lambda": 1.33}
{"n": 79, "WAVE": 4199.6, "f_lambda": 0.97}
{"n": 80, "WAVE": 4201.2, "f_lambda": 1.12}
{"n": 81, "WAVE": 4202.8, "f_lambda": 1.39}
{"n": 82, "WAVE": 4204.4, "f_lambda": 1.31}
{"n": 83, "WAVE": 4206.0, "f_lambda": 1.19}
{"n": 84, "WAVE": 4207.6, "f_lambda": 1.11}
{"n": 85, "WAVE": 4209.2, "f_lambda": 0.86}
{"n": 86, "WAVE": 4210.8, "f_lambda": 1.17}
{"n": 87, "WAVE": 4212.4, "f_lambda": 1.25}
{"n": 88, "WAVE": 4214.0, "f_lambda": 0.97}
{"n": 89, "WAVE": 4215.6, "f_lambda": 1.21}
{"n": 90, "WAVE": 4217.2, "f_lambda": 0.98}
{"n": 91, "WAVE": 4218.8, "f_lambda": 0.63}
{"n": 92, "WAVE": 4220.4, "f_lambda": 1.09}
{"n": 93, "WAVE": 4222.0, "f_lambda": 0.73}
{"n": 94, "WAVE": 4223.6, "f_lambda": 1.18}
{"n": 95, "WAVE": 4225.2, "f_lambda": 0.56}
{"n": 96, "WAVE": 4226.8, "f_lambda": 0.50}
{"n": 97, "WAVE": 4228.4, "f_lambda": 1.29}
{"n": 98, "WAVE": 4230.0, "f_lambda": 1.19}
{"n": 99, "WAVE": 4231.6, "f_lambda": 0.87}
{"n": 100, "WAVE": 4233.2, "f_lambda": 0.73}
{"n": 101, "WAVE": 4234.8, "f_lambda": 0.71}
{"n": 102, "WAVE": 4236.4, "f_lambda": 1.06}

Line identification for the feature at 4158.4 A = C IV 1549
